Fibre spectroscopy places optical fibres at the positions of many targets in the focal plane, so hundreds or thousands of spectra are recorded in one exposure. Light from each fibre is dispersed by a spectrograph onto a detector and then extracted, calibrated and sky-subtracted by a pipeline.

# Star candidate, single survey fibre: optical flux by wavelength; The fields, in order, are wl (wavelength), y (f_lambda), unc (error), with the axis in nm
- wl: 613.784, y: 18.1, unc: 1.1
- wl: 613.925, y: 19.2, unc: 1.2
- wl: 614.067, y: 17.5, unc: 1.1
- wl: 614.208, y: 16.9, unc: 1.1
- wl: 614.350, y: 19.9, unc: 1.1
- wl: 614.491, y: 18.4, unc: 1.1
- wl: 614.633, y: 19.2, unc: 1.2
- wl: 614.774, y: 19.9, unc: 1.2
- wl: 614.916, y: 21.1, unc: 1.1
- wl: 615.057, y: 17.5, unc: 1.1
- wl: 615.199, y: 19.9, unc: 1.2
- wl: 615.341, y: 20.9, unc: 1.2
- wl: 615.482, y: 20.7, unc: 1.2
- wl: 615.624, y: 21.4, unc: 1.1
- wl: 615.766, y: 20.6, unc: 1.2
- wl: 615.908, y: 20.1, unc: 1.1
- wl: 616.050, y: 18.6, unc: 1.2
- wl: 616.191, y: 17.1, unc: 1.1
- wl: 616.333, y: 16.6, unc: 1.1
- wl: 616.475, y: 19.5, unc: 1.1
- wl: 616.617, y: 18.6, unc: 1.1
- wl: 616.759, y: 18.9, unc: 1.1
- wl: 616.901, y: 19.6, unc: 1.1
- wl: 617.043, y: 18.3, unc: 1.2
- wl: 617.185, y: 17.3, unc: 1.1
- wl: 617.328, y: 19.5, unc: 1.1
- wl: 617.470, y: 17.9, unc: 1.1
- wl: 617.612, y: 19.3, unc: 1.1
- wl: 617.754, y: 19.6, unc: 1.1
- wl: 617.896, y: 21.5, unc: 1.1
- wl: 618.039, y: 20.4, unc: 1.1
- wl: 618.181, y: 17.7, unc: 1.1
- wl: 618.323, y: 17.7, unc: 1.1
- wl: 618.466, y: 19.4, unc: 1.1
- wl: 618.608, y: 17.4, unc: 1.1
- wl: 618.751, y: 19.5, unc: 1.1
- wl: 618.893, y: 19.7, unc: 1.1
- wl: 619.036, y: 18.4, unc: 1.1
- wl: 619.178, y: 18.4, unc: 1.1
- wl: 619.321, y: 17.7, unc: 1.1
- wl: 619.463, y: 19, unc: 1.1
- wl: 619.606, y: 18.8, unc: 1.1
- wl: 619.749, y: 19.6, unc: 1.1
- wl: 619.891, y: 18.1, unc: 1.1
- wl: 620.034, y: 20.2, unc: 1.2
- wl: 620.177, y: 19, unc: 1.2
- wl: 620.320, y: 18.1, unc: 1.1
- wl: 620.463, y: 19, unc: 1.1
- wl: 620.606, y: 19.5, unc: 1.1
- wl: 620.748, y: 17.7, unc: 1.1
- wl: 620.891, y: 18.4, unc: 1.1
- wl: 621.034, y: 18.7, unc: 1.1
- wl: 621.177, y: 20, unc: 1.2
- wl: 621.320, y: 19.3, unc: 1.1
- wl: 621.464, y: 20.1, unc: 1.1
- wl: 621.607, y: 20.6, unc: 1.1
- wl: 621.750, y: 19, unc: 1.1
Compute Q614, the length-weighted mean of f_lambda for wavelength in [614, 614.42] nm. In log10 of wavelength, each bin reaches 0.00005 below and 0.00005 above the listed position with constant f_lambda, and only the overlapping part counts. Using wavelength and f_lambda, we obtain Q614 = 18.1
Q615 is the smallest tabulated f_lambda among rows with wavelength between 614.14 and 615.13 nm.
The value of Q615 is 16.9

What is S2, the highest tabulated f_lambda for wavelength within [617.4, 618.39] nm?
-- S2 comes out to 21.5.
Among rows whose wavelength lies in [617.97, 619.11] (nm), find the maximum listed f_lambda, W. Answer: 20.4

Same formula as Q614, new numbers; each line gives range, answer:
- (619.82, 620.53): 18.9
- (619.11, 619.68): 18.5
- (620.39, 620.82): 18.8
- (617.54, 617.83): 19.5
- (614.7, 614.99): 20.5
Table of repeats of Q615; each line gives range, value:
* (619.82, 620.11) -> 18.1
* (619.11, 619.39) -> 17.7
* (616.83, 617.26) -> 17.3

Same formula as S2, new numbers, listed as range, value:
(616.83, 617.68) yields 19.6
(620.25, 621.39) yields 20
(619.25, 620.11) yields 20.2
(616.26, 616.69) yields 19.5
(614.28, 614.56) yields 19.9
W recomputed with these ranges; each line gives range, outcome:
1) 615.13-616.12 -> 21.4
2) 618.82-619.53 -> 19.7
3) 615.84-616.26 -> 20.1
